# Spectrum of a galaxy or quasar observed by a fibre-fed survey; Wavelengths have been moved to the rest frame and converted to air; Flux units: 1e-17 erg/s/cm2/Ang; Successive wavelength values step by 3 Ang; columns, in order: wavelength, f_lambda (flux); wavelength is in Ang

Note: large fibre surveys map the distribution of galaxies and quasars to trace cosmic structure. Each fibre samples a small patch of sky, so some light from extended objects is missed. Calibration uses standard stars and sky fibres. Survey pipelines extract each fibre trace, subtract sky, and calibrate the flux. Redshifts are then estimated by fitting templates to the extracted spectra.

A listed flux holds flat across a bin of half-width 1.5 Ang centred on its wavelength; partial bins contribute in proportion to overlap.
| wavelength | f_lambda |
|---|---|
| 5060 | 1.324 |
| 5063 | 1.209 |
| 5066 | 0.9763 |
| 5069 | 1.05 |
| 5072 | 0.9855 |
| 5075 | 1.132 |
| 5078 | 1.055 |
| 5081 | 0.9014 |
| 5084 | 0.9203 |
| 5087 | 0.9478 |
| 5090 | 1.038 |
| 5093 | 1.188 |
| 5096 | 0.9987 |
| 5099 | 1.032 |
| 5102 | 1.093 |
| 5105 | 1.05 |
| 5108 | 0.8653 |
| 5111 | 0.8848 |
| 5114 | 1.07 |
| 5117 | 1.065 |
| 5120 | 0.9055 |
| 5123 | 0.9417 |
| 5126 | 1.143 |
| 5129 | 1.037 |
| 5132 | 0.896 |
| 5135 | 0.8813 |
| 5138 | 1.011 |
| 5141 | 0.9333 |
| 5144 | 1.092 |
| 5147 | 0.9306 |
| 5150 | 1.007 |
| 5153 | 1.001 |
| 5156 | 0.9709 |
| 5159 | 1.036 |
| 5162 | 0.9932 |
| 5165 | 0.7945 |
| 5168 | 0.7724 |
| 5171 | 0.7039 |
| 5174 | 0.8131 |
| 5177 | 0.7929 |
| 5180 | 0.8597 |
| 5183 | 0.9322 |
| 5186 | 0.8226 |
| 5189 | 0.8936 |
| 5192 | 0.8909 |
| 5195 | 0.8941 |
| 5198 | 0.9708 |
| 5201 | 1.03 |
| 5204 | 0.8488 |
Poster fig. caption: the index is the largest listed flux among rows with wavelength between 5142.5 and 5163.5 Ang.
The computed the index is 1.092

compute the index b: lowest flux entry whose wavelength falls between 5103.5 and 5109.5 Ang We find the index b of 0.8653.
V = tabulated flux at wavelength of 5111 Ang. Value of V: 0.8848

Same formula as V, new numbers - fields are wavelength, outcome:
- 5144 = 1.092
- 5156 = 0.9709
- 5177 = 0.7929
